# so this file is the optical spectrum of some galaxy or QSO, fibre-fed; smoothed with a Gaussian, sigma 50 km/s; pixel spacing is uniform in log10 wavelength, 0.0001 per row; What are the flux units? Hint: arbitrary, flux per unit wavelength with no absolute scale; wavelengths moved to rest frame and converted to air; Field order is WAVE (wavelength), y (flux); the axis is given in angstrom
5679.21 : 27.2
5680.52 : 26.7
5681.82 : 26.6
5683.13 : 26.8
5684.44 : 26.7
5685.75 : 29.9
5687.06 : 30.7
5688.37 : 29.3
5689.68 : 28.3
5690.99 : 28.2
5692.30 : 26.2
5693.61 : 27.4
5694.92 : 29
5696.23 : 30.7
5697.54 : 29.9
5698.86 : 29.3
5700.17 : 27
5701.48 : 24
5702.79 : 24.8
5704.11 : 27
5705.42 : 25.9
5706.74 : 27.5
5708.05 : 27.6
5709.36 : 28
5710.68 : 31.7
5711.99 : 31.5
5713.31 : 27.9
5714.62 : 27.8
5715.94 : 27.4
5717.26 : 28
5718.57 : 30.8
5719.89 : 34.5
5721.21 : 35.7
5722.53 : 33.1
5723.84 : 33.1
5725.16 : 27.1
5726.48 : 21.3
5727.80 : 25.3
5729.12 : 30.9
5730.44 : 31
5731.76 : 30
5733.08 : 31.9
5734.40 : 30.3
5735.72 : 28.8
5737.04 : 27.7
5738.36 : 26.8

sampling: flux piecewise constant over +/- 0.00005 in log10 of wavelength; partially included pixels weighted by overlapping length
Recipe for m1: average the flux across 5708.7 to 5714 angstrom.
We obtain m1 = 29.8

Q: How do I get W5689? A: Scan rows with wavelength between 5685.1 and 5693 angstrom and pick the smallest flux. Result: 26.2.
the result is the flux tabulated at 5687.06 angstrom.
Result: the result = 30.7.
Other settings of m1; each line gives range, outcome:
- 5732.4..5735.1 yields 31.1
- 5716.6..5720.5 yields 31.1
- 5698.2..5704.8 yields 26.4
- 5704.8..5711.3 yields 28.1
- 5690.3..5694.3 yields 27.3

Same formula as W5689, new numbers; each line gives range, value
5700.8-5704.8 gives 24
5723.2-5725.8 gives 27.1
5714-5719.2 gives 27.4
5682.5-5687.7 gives 26.7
